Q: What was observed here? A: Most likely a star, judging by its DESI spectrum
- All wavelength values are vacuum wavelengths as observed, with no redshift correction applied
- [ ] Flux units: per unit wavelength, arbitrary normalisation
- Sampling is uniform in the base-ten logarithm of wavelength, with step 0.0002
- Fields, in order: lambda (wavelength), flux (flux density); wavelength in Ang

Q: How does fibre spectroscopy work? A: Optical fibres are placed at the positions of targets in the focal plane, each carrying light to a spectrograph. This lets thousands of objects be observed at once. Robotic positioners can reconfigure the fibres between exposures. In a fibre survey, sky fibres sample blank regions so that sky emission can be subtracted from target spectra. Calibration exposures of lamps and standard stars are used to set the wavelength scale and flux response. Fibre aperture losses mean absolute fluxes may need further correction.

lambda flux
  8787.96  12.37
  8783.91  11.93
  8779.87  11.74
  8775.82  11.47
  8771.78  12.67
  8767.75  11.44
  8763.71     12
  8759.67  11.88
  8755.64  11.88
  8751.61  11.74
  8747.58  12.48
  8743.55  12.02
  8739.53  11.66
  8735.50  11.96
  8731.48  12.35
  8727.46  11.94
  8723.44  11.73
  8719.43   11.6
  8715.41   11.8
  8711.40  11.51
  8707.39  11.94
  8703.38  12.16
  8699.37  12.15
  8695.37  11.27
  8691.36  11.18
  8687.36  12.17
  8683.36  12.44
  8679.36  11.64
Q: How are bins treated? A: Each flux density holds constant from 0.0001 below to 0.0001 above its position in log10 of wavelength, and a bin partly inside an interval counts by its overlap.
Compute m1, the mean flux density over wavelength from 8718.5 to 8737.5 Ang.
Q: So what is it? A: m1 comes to 11.9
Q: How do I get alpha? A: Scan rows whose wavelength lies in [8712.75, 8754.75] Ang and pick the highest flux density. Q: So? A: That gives 12.48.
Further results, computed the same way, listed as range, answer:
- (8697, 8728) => 12.16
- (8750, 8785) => 12.67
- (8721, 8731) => 11.94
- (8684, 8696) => 12.17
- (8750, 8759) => 11.88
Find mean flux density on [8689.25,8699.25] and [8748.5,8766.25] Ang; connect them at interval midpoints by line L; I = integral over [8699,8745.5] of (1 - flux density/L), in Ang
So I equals -1.1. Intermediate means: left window 11.4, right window 11.9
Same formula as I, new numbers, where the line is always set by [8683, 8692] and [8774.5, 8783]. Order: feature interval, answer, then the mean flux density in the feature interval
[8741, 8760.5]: -0.42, 12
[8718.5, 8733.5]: -0.13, 11.9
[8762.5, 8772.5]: -0.23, 12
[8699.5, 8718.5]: 0.02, 11.9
